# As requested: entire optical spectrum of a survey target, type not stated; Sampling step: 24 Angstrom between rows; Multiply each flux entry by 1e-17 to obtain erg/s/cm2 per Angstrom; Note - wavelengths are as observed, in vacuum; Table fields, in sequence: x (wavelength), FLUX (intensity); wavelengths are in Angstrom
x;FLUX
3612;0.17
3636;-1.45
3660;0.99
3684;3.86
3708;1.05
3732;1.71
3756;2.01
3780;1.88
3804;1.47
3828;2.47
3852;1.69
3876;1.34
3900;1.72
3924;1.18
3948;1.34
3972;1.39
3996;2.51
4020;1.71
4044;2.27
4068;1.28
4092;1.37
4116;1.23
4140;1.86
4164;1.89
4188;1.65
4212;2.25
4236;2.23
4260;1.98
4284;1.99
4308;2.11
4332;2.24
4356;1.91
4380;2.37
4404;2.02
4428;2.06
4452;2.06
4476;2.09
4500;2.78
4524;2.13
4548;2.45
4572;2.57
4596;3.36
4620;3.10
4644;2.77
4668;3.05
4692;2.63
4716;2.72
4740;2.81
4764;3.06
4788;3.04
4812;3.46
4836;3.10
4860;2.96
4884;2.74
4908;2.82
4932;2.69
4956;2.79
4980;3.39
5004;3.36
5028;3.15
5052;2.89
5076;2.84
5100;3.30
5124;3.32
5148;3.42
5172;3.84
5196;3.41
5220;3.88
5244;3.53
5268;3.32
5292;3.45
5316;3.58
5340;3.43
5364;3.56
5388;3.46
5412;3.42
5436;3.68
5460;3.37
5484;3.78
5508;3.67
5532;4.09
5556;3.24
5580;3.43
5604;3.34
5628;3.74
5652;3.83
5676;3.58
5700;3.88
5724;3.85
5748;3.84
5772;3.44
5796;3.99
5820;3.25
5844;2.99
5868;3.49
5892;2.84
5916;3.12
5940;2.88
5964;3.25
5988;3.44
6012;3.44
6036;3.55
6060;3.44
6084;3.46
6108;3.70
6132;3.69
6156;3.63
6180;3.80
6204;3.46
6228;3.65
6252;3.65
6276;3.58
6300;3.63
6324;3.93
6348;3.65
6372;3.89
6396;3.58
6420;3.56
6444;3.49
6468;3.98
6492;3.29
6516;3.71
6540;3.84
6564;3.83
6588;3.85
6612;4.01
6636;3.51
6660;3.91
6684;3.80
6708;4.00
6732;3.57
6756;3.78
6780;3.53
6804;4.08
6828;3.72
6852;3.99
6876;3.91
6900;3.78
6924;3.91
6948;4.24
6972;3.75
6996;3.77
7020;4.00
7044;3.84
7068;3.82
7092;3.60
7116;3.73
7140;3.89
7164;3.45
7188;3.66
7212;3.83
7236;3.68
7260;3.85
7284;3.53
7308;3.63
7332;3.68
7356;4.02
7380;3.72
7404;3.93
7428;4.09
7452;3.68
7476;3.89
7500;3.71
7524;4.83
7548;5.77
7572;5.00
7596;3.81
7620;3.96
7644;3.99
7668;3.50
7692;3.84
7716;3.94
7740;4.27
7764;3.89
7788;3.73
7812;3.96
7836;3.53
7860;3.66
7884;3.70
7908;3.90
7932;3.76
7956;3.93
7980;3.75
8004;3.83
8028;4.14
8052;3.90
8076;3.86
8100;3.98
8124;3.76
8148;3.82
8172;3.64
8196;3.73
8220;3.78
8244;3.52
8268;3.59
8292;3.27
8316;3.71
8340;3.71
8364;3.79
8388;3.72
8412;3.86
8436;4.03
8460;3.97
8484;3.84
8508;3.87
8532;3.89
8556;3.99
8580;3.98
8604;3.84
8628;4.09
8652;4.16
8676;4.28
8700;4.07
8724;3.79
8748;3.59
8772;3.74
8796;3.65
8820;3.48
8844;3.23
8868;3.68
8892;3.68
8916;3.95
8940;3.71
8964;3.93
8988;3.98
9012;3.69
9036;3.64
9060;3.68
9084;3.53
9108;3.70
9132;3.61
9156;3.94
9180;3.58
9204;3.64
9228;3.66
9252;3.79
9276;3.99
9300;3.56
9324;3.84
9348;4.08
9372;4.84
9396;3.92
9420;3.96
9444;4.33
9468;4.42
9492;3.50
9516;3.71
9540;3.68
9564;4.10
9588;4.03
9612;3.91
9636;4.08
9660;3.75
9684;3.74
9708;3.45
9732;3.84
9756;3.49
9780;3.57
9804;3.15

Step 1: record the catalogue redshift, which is 0.148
